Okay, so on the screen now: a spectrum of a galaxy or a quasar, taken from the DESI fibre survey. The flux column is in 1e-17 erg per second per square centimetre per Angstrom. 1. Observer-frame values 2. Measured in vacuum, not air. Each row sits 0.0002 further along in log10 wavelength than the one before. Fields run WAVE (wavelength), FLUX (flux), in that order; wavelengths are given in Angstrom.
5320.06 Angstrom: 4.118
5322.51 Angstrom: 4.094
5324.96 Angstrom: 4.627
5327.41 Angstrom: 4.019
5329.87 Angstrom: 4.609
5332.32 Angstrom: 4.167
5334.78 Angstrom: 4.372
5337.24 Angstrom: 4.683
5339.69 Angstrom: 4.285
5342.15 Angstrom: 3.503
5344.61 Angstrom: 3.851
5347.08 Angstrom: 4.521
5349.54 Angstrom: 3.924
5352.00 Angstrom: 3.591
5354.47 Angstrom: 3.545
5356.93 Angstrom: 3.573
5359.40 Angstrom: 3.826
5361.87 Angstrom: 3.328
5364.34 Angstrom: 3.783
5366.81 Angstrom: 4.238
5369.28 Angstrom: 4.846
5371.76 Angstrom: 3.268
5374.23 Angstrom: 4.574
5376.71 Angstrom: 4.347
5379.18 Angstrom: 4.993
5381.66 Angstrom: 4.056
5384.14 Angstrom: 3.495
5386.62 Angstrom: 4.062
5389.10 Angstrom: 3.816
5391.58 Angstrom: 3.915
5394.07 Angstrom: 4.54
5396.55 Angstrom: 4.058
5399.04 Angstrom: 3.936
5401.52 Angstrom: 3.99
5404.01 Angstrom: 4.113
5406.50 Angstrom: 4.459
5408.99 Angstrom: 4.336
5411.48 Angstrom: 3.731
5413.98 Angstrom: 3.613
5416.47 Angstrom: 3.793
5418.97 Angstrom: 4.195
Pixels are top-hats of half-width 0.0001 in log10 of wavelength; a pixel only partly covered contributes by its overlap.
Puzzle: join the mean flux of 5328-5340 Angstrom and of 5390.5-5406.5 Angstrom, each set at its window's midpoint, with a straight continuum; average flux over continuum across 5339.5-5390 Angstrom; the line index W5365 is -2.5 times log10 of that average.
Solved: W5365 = 0.08 mag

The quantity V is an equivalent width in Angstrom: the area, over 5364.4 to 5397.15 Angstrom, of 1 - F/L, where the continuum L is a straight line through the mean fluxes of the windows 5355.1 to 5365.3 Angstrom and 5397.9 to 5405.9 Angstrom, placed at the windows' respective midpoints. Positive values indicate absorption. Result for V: -2.82 Angstrom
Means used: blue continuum 3.62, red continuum 4.05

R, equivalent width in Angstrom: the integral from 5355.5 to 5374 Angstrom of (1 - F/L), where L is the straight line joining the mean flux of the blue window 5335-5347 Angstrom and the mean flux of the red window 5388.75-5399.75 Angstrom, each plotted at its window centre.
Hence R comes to 1.1 Angstrom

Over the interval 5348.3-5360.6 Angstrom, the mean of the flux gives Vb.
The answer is 3.69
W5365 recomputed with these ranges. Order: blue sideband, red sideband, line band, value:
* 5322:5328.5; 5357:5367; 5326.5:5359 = -0.01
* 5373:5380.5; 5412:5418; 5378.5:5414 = 0.02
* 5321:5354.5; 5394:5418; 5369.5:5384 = -0.04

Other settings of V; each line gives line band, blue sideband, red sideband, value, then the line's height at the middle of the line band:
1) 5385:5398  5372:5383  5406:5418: 0.4 Angstrom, 4.21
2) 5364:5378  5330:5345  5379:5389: -0.5 Angstrom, 4.07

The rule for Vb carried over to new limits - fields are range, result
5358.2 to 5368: 3.79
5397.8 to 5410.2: 4.17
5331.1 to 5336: 4.27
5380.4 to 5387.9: 3.87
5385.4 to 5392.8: 3.93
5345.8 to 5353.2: 4.01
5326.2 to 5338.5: 4.37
